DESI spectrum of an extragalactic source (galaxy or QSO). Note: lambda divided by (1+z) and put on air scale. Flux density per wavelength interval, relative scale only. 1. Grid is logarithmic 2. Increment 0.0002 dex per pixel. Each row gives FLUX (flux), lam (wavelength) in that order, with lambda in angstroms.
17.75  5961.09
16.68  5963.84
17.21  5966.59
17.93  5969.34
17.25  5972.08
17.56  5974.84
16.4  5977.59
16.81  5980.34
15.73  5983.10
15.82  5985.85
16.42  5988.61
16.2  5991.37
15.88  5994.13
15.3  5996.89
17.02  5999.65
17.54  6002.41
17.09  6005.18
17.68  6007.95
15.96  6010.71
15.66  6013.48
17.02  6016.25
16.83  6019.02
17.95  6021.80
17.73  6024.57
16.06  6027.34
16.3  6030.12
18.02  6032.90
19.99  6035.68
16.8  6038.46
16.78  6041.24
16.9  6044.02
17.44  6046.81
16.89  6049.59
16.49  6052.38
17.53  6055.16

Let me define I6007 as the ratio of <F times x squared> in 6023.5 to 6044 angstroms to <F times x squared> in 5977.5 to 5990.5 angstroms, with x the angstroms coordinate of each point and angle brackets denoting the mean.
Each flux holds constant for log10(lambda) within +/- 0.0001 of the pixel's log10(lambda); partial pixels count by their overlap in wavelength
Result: 1.09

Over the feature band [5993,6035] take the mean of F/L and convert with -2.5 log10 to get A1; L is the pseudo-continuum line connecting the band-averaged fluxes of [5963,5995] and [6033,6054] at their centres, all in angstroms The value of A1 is 0.01 mag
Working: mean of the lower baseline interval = 16.7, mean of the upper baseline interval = 17.4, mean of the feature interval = 16.9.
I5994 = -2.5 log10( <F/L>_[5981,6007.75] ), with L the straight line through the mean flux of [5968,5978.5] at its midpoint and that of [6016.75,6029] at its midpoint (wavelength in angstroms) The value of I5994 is 0.05 mag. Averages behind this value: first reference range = 17.3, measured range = 16.4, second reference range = 17.1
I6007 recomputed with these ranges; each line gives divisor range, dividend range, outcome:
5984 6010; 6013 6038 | 1.06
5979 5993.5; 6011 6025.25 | 1.06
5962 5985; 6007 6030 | 1.01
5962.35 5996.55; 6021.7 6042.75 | 1.07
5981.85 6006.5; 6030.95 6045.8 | 1.10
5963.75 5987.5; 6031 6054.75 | 1.06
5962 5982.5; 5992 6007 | 0.98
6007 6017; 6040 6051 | 1.04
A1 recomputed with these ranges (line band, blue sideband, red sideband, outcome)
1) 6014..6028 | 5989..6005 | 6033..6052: -0.01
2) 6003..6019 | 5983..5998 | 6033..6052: -0.01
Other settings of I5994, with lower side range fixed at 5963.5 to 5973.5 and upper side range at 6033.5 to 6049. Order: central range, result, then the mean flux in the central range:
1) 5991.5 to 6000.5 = 0.09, 16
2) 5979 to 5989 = 0.08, 16.2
